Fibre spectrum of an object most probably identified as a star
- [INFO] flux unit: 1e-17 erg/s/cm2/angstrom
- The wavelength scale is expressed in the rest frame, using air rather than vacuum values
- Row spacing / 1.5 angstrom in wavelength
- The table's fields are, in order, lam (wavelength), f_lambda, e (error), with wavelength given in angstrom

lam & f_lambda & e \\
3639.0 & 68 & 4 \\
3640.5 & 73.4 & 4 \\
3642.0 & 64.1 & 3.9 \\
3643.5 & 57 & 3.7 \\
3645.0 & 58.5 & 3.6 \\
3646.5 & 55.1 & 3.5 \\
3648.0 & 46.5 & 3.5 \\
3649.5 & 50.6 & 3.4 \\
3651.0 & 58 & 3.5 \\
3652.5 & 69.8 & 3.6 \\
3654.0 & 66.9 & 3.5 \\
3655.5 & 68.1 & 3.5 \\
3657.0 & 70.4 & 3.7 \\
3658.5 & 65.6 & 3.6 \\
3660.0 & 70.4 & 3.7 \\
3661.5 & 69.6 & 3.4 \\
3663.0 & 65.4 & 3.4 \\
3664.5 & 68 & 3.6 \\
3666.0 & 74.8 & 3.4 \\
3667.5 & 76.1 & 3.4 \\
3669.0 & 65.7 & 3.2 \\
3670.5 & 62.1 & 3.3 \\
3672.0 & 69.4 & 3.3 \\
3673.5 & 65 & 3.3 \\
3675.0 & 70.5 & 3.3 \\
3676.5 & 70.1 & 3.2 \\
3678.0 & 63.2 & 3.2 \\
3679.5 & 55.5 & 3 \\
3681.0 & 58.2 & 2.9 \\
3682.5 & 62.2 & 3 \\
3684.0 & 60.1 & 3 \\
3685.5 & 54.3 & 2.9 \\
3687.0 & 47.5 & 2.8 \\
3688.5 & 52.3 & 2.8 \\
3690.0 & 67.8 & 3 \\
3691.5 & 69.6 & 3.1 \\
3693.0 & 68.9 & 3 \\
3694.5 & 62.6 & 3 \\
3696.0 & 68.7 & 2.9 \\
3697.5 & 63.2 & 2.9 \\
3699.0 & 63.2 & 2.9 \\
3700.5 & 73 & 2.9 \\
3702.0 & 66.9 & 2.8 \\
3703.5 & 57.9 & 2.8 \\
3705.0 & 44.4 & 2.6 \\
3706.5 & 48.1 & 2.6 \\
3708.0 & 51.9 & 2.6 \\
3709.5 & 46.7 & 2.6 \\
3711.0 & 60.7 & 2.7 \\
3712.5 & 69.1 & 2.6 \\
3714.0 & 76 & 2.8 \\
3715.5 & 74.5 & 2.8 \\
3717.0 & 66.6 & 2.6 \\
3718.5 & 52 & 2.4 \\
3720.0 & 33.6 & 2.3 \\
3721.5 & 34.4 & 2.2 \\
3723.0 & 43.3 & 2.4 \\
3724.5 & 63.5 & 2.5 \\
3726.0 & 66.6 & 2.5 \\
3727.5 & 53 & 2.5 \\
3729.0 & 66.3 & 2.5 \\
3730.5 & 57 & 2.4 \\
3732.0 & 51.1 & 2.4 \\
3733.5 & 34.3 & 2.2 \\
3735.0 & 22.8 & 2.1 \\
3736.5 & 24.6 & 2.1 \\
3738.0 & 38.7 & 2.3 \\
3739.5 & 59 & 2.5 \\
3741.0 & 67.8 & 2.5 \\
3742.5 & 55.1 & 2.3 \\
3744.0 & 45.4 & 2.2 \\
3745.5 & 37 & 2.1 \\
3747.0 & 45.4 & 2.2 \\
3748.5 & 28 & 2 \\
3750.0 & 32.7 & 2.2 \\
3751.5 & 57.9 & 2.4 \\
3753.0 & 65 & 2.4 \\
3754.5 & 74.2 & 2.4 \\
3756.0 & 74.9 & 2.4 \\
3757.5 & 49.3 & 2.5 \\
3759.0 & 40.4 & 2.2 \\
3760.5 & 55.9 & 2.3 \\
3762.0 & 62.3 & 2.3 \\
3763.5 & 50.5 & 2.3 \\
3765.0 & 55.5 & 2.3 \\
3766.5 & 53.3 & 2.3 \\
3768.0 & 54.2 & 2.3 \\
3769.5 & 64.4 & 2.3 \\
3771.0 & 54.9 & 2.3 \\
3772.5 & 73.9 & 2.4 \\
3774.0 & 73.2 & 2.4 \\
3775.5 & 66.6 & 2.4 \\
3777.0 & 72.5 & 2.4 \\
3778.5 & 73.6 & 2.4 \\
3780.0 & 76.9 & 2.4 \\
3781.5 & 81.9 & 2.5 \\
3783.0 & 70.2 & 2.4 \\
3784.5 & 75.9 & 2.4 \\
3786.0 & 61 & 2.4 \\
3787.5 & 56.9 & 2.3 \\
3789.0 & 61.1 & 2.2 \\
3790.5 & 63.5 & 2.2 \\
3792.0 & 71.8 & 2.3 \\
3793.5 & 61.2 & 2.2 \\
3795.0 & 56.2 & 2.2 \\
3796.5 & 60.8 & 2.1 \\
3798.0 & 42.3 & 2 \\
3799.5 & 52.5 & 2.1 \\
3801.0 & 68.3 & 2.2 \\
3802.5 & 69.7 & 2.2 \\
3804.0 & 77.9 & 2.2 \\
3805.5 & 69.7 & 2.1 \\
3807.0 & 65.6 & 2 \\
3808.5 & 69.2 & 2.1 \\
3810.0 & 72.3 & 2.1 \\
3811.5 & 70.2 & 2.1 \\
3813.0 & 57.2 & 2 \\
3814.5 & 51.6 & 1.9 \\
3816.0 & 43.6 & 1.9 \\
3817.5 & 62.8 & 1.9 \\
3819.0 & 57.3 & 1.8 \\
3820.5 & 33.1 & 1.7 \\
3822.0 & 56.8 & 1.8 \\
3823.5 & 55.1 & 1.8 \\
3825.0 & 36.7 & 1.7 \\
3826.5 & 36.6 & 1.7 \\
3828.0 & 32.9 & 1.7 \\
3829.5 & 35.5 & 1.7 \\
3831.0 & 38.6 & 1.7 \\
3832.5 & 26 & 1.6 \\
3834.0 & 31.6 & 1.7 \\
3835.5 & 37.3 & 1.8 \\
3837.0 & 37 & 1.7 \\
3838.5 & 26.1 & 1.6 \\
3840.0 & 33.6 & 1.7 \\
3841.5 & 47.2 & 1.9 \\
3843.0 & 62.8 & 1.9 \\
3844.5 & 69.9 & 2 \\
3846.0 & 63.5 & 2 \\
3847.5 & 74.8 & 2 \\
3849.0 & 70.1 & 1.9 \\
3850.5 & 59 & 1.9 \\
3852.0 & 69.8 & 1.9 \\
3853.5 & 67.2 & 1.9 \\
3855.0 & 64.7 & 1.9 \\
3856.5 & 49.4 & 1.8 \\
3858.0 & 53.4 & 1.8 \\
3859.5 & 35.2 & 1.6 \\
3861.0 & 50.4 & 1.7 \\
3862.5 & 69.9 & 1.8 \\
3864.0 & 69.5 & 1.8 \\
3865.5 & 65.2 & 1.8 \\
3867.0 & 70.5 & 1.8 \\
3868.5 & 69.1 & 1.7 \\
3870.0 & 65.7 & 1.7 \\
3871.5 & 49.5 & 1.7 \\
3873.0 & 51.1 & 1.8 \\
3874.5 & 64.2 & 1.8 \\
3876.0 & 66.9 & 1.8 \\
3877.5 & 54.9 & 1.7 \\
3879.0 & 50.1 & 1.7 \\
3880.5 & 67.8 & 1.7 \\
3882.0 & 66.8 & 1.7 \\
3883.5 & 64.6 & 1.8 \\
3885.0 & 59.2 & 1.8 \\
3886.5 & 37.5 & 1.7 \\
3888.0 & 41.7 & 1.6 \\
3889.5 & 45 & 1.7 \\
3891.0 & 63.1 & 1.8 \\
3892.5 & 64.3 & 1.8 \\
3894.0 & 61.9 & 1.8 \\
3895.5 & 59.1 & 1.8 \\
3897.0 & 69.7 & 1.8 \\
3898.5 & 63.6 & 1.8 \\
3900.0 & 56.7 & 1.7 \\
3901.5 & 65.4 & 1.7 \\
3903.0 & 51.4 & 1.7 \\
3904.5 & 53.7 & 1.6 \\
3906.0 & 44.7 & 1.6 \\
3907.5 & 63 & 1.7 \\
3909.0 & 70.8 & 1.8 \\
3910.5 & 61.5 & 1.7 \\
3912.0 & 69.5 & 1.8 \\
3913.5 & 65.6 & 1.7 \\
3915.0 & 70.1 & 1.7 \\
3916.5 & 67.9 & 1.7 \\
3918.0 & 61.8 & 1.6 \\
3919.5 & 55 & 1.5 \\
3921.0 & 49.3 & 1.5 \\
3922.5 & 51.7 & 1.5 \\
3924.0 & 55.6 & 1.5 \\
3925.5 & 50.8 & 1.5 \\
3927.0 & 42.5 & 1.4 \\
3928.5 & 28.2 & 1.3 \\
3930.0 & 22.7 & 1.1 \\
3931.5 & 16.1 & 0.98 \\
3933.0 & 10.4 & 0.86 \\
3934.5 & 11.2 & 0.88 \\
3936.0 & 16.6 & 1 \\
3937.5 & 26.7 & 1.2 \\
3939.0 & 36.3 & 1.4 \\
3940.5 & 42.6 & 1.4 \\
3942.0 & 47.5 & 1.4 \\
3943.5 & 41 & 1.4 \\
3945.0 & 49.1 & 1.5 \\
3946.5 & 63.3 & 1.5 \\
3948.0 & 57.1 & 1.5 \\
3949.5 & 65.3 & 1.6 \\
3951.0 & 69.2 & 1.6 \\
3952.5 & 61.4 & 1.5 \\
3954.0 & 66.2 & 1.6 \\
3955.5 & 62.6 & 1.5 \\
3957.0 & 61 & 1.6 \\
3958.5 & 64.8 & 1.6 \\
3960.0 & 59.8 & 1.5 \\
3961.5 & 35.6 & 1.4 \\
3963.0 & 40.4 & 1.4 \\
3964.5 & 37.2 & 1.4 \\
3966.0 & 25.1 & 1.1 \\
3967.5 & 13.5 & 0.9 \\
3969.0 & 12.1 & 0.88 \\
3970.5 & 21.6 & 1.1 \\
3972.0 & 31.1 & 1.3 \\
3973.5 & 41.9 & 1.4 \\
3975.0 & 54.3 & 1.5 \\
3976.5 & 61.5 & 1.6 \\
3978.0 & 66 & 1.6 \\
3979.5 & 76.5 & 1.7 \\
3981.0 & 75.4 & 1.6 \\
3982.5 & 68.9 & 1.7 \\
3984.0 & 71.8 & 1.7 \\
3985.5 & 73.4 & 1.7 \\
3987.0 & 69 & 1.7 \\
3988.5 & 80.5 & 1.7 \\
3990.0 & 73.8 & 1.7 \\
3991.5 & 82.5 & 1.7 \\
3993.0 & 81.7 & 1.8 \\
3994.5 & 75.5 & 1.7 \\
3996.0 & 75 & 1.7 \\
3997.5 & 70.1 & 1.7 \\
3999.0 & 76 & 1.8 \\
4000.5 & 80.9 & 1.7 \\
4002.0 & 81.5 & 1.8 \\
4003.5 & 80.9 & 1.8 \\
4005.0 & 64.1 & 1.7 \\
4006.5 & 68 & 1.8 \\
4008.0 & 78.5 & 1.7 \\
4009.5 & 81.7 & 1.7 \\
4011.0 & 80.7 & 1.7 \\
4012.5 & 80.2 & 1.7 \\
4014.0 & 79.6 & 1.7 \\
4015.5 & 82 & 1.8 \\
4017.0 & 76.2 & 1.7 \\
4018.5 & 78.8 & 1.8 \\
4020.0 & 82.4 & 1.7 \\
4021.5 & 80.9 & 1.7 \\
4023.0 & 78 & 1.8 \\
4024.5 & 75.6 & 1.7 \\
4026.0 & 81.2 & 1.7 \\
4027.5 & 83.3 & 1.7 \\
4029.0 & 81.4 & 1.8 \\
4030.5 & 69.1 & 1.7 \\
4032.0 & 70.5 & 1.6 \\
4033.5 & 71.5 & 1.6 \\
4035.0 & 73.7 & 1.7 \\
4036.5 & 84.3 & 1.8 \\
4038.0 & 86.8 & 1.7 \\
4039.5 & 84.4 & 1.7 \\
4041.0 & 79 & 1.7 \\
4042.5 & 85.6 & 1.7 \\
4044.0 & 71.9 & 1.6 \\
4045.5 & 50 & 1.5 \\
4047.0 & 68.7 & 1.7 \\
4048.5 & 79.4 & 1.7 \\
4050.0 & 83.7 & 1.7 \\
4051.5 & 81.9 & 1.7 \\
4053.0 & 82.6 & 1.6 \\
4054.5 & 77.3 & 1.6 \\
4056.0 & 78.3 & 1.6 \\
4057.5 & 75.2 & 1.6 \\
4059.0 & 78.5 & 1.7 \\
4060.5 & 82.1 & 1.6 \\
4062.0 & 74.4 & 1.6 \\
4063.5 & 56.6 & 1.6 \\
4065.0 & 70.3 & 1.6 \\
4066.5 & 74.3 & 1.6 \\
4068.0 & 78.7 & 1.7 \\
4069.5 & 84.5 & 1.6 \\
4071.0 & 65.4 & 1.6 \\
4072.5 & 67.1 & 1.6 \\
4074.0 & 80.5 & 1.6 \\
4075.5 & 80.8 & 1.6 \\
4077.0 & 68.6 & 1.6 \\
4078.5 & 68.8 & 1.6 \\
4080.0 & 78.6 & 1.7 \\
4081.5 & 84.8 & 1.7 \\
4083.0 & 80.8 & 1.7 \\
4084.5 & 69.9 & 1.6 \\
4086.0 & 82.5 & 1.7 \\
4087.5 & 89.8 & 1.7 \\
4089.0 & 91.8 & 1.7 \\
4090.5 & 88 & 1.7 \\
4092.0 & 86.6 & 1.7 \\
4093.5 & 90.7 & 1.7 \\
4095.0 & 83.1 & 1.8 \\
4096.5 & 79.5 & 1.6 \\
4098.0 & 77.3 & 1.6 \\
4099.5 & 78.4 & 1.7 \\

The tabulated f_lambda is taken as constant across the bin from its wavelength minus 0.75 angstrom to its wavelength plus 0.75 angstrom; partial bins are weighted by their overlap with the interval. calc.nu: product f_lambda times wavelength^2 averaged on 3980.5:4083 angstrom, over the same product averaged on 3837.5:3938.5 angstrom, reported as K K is 1.5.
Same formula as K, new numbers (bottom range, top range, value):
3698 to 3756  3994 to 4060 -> 1.70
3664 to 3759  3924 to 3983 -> 0.89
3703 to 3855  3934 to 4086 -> 1.37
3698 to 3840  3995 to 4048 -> 1.59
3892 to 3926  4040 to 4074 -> 1.34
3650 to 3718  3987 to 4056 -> 1.45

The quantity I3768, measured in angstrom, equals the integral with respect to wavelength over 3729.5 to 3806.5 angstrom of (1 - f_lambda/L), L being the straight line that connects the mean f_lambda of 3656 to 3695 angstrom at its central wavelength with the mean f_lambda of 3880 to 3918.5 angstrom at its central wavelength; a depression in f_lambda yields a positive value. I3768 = 6.1 angstrom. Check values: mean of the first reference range 64.9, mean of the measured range 57.9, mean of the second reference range 60.2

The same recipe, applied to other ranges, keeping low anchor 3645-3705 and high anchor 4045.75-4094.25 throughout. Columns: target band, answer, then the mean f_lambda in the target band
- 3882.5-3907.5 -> 5.2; 56.7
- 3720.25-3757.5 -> 9.2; 49.7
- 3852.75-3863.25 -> 2.2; 55.7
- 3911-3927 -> 3.0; 59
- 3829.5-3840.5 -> 5.8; 33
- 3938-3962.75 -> 6.4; 54.6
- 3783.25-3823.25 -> 4.2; 61.1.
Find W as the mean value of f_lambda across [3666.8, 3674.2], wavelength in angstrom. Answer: 67.6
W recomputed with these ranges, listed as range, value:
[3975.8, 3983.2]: 69.7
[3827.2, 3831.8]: 35.6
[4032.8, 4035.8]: 72.8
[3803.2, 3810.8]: 70.9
